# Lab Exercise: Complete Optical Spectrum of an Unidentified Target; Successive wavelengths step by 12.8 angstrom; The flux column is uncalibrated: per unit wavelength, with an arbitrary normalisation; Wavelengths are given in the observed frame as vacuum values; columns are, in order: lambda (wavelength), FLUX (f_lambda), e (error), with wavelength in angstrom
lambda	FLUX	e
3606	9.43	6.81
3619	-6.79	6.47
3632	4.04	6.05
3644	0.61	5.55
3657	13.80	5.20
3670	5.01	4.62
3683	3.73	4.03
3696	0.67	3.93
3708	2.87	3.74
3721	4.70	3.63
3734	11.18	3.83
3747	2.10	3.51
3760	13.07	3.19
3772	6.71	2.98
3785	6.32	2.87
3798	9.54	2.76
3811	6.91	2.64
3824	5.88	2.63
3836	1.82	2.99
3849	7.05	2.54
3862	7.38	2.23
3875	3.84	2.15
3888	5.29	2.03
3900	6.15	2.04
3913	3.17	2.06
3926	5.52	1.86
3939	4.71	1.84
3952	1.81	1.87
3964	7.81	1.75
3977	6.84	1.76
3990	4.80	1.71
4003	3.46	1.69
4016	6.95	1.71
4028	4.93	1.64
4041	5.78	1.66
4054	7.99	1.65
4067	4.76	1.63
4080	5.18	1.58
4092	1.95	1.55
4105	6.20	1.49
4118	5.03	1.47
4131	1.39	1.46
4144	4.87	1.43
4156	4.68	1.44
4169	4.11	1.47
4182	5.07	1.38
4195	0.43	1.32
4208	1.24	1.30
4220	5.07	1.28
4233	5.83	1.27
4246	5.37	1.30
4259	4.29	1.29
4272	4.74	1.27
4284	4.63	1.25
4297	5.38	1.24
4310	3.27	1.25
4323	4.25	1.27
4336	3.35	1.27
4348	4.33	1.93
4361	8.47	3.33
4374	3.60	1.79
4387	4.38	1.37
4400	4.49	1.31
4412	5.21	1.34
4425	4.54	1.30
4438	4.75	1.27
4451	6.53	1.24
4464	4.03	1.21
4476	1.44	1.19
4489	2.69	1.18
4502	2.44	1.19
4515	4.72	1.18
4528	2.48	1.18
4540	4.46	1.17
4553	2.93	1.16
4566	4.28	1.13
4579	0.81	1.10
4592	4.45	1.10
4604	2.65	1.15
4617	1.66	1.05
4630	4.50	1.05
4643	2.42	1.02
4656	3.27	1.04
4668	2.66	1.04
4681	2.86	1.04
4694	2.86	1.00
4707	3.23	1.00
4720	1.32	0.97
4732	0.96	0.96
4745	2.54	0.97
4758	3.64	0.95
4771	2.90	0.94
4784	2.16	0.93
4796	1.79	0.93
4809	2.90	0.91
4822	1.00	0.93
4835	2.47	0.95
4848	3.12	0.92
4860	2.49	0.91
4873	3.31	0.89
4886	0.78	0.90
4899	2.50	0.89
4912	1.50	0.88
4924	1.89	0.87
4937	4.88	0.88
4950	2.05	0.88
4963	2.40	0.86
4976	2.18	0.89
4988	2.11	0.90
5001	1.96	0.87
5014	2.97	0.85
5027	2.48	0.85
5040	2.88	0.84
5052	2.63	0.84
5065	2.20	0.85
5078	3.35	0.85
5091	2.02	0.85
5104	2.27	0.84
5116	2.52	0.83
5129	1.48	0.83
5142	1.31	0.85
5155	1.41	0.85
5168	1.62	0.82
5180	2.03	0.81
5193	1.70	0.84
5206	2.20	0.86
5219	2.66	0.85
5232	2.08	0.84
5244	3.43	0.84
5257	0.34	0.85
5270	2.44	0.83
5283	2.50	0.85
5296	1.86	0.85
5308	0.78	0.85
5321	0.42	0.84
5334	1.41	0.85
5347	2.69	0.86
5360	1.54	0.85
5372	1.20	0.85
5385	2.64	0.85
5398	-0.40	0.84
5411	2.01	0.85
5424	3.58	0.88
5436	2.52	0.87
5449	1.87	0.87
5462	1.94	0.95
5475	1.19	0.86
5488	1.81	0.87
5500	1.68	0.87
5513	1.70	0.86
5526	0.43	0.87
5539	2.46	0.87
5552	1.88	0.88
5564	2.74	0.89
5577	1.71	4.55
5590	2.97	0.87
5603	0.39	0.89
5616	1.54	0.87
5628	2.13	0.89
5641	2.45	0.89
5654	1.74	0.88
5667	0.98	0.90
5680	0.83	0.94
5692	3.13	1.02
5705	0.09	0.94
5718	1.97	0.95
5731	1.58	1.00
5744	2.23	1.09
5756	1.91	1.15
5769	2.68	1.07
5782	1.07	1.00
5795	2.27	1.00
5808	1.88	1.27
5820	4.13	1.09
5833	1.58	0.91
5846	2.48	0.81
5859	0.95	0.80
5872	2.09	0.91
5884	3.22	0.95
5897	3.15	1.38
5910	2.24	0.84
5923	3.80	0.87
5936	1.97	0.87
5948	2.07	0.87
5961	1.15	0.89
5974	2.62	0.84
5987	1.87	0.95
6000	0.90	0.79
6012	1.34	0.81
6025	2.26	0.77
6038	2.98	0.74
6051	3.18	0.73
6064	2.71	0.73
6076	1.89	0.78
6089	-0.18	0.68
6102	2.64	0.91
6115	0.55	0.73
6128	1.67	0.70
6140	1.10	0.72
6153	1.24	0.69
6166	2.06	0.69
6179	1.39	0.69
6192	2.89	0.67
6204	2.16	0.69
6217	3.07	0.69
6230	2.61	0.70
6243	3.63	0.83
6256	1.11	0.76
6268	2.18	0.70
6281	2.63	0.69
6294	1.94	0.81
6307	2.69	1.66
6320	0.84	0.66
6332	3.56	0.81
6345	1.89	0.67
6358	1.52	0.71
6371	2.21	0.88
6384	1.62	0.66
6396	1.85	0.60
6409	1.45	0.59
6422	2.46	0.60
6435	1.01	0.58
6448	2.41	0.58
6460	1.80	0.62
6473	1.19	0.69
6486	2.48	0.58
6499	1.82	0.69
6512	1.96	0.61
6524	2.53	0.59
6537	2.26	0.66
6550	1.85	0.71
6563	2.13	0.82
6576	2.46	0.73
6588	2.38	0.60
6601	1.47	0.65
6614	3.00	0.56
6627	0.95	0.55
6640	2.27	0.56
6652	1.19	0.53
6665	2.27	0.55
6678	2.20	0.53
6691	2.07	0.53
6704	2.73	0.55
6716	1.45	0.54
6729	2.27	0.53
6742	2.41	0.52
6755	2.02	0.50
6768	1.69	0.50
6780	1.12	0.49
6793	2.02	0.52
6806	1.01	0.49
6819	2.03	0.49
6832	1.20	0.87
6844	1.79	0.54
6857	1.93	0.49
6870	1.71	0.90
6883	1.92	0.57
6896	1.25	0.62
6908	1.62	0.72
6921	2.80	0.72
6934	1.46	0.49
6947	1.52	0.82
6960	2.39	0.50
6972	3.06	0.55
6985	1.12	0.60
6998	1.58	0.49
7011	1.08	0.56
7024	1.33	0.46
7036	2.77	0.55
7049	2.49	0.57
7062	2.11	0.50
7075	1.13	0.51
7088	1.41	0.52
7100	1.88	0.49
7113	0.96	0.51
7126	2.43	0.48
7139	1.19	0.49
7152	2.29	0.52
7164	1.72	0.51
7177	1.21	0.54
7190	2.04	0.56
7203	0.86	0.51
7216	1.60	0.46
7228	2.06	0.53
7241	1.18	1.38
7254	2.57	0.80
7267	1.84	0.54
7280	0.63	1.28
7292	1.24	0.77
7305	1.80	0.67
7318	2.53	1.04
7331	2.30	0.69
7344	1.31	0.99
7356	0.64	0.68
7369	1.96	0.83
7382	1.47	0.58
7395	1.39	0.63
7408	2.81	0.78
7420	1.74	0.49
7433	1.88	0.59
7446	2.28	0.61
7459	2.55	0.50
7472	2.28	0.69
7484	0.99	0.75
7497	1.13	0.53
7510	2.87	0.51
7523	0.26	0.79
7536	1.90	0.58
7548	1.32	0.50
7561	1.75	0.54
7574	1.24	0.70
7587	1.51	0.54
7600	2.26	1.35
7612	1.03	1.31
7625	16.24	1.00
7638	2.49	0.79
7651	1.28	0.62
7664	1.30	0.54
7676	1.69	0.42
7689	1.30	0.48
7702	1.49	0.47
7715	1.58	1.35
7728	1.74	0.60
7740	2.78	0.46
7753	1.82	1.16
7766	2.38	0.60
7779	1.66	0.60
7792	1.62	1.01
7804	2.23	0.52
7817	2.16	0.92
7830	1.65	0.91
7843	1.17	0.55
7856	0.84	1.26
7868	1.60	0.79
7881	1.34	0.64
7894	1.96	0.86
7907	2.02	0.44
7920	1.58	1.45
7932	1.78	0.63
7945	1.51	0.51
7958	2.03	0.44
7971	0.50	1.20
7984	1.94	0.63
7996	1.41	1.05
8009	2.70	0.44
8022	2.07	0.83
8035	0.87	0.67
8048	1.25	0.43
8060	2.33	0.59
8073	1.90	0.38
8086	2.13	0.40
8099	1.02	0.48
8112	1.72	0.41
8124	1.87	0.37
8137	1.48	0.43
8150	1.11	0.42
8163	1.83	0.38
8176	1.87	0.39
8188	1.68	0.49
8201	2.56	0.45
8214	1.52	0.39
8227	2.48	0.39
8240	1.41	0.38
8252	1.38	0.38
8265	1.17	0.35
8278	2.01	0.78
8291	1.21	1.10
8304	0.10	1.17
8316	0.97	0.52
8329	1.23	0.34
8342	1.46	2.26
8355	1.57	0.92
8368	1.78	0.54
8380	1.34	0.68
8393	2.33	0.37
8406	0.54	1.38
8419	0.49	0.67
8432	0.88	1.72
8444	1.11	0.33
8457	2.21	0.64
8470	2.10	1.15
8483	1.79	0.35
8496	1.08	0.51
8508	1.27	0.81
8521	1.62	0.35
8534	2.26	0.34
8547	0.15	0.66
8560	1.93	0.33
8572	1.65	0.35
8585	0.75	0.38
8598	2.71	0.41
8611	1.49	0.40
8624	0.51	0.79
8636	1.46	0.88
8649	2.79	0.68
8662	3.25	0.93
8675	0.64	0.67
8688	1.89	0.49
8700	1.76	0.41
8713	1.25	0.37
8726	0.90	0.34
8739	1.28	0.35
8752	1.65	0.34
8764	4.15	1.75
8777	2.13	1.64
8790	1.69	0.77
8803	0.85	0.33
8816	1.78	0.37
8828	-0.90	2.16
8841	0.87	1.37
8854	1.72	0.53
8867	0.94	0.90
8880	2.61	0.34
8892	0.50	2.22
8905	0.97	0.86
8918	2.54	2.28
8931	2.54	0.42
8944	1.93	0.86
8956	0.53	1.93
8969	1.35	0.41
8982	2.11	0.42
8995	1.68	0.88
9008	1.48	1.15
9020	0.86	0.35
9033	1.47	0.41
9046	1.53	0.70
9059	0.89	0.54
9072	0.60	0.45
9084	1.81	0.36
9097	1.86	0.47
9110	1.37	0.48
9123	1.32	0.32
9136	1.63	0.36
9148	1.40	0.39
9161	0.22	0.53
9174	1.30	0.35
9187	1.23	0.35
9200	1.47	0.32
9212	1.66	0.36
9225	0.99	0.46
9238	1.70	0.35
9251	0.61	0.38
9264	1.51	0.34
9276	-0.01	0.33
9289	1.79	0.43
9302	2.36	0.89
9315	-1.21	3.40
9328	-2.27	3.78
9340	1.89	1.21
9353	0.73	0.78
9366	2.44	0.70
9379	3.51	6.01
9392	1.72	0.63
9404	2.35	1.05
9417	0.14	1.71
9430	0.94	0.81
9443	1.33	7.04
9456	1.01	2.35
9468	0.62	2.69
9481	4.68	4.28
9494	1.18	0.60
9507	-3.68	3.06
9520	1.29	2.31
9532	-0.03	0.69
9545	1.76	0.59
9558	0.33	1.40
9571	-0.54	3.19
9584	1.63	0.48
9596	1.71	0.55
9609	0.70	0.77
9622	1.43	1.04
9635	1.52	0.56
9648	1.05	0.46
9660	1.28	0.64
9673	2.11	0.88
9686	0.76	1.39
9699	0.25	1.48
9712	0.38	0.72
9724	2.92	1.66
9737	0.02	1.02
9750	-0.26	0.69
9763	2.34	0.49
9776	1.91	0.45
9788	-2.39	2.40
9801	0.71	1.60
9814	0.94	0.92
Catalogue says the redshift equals 1.05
